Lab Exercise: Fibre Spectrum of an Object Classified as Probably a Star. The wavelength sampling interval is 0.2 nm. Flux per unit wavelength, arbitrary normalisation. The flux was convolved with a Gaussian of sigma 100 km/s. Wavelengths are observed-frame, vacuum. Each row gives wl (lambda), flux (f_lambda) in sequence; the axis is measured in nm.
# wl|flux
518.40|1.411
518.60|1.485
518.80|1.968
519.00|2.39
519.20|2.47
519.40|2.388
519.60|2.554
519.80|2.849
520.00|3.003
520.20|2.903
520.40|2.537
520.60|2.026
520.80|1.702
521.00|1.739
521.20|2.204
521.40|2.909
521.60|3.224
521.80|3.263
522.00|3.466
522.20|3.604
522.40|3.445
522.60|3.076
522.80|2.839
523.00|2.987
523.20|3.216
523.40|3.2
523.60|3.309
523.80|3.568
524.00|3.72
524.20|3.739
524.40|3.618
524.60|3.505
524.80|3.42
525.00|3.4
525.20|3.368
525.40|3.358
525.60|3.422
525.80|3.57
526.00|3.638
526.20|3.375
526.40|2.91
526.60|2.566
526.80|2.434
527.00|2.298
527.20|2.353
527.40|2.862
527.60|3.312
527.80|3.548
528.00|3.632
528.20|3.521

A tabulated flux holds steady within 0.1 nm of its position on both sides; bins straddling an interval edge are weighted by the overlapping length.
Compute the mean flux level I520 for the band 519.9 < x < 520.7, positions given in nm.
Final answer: 2.62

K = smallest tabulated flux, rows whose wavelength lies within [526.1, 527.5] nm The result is 2.298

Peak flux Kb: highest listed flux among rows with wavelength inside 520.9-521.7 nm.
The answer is 3.224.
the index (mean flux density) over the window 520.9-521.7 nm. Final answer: 2.52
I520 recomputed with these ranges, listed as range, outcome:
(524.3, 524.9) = 3.51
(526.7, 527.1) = 2.37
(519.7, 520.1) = 2.93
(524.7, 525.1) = 3.41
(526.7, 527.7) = 2.65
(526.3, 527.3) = 2.51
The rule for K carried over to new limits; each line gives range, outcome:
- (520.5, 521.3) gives 1.702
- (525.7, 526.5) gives 2.91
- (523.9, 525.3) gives 3.368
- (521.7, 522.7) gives 3.076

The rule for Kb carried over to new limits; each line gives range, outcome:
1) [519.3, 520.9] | 3.003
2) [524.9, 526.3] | 3.638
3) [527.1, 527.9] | 3.548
